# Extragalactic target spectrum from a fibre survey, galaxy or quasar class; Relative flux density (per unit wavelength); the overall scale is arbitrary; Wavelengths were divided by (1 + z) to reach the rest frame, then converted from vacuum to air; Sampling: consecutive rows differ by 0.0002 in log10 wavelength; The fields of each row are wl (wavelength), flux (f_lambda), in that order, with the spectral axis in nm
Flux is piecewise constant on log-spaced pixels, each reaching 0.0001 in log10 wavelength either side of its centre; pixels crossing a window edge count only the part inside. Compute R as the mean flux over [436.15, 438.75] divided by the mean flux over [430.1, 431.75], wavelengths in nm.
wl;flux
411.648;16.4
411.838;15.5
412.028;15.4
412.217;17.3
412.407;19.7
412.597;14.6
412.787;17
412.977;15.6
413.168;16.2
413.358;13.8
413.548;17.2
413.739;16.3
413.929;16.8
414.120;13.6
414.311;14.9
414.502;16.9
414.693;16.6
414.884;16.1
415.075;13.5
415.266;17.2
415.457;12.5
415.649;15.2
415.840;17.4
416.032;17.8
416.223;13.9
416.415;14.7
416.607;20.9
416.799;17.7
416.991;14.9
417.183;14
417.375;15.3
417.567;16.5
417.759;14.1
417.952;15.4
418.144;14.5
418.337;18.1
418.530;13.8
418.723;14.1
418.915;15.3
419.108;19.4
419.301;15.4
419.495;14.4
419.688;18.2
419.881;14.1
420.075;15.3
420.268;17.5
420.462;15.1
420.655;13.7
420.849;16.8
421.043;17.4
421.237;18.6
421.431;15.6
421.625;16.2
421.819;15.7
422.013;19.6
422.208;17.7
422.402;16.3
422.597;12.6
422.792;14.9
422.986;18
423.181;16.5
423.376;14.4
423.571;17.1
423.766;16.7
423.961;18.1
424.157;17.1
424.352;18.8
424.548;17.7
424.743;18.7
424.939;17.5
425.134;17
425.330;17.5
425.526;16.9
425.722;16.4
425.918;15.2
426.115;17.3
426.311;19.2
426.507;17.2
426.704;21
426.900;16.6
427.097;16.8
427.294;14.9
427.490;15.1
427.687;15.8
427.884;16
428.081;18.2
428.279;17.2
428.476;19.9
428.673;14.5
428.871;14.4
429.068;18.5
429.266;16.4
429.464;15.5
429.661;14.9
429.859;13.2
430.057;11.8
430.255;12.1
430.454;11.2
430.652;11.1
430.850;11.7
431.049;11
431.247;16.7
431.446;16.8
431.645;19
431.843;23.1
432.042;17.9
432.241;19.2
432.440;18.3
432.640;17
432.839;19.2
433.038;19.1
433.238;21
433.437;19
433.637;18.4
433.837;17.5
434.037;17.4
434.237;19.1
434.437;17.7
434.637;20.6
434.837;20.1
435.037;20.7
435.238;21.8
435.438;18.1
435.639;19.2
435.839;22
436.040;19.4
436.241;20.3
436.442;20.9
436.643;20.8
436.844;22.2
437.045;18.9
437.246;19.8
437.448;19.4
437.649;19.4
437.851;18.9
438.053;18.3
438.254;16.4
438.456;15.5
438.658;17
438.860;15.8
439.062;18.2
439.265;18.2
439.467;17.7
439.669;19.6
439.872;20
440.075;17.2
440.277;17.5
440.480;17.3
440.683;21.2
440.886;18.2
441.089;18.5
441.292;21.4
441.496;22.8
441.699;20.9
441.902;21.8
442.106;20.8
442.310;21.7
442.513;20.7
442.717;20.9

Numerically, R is 1.4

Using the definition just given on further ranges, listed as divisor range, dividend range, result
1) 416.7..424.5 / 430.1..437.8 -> 1.13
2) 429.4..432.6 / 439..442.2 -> 1.28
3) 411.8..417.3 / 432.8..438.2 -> 1.23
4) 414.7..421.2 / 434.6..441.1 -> 1.21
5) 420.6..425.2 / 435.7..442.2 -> 1.15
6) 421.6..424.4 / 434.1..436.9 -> 1.21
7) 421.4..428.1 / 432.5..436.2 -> 1.14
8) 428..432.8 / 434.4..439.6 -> 1.21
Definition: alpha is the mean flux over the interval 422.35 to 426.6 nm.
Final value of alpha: 16.9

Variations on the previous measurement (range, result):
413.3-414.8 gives 15.8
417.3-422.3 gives 16.1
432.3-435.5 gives 19.1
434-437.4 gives 20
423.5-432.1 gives 16.3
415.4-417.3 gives 16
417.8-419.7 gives 15.7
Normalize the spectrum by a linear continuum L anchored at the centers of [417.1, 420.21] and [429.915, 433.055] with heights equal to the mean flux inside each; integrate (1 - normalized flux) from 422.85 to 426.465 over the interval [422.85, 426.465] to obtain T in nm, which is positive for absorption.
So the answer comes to -0.35 nm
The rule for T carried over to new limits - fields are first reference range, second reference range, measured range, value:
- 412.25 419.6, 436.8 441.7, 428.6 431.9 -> 0.54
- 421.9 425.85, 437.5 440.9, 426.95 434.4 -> 0.42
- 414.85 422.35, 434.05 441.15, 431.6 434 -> -0.10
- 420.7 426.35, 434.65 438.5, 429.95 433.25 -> 0.45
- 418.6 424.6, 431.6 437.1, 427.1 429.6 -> 0.24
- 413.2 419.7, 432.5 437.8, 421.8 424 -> 0.08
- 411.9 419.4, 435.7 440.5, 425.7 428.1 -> 0.07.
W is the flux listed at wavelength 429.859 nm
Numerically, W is 13.2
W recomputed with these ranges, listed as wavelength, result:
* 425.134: 17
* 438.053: 18.3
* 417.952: 15.4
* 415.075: 13.5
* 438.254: 16.4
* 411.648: 16.4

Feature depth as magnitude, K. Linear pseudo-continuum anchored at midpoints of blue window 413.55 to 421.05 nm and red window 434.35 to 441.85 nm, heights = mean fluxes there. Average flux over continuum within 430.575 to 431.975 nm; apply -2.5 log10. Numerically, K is 0.15 mag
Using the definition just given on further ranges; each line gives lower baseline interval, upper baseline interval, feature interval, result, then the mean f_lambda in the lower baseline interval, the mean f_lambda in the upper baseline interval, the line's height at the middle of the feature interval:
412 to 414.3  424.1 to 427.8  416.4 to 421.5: 0.04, 16.1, 17.2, 16.6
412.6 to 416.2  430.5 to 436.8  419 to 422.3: 0.01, 15.7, 18.5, 16.6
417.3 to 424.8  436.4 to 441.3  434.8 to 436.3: -0.11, 16.3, 18.7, 18.2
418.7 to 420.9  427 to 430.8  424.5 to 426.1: -0.12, 15.8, 15.1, 15.4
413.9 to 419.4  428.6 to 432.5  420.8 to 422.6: -0.08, 15.7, 15.3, 15.6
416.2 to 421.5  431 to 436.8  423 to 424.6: -0.01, 15.9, 19.1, 17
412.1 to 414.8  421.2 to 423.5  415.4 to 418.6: 0.03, 16.2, 16.3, 16.2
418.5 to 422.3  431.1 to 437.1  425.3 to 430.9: 0.14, 16.2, 19.3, 18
